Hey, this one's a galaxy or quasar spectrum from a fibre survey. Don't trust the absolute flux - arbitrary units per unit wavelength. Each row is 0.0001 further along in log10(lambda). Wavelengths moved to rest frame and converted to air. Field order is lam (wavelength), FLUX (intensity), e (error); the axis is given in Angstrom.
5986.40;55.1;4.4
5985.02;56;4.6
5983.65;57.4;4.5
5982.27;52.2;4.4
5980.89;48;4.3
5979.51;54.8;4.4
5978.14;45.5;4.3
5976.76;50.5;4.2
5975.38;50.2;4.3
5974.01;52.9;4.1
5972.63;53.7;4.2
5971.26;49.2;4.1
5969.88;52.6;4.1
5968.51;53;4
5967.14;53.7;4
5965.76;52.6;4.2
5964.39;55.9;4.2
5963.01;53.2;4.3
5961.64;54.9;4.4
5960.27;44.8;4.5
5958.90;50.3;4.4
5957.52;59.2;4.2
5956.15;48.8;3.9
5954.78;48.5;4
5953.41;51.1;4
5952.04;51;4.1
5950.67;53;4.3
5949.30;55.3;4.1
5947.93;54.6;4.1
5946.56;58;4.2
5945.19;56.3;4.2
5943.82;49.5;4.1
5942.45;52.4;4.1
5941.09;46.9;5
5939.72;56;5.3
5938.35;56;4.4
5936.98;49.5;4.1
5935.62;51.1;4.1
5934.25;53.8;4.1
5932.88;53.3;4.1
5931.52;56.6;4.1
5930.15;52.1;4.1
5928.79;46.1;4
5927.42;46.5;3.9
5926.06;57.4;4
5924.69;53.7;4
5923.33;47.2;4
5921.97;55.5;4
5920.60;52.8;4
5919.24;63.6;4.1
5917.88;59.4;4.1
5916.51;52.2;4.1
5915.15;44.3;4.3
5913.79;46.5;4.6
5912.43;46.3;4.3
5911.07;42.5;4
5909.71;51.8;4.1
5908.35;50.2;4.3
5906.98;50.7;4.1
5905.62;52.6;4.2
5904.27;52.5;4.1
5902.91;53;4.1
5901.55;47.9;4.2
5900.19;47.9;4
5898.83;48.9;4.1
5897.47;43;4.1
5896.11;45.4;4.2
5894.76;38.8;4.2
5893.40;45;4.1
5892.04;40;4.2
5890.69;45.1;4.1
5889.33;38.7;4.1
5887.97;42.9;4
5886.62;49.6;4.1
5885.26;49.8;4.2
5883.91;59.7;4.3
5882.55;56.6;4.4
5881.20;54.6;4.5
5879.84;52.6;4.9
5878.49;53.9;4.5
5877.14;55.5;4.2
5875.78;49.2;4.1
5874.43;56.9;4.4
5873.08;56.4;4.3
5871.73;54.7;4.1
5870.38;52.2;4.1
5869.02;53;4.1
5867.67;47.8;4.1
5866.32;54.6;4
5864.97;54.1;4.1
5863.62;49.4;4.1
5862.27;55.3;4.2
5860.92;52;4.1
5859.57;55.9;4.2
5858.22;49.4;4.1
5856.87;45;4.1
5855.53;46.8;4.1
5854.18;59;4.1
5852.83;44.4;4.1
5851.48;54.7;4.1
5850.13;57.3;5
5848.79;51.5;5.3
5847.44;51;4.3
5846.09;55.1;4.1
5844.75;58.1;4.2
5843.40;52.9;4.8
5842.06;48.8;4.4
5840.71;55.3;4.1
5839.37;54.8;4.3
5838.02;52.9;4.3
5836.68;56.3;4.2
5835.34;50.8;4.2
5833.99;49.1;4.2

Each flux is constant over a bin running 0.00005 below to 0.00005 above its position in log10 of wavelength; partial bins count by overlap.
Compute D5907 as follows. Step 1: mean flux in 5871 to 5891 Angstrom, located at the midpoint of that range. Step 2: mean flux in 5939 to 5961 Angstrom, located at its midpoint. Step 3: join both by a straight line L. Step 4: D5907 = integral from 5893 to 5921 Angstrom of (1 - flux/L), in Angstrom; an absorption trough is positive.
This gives 1.5 Angstrom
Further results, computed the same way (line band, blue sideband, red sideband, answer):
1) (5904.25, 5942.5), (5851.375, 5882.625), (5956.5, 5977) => 0.6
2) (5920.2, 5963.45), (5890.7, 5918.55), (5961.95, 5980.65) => -1.8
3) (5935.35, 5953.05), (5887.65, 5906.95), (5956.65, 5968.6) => -0.7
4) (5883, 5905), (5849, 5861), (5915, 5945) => 2.2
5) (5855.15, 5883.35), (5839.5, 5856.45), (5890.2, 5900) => -2.3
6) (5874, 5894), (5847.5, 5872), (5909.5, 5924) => 0.6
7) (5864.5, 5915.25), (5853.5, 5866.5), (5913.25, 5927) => 2.9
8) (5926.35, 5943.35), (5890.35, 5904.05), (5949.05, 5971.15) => -0.7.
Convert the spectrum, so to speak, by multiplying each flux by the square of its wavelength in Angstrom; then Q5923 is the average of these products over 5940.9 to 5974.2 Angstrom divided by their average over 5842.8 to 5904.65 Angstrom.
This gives 1.1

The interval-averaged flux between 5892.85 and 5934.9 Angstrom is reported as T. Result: 50.3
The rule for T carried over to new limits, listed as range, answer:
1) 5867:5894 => 50.7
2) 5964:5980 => 52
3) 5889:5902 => 44.1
